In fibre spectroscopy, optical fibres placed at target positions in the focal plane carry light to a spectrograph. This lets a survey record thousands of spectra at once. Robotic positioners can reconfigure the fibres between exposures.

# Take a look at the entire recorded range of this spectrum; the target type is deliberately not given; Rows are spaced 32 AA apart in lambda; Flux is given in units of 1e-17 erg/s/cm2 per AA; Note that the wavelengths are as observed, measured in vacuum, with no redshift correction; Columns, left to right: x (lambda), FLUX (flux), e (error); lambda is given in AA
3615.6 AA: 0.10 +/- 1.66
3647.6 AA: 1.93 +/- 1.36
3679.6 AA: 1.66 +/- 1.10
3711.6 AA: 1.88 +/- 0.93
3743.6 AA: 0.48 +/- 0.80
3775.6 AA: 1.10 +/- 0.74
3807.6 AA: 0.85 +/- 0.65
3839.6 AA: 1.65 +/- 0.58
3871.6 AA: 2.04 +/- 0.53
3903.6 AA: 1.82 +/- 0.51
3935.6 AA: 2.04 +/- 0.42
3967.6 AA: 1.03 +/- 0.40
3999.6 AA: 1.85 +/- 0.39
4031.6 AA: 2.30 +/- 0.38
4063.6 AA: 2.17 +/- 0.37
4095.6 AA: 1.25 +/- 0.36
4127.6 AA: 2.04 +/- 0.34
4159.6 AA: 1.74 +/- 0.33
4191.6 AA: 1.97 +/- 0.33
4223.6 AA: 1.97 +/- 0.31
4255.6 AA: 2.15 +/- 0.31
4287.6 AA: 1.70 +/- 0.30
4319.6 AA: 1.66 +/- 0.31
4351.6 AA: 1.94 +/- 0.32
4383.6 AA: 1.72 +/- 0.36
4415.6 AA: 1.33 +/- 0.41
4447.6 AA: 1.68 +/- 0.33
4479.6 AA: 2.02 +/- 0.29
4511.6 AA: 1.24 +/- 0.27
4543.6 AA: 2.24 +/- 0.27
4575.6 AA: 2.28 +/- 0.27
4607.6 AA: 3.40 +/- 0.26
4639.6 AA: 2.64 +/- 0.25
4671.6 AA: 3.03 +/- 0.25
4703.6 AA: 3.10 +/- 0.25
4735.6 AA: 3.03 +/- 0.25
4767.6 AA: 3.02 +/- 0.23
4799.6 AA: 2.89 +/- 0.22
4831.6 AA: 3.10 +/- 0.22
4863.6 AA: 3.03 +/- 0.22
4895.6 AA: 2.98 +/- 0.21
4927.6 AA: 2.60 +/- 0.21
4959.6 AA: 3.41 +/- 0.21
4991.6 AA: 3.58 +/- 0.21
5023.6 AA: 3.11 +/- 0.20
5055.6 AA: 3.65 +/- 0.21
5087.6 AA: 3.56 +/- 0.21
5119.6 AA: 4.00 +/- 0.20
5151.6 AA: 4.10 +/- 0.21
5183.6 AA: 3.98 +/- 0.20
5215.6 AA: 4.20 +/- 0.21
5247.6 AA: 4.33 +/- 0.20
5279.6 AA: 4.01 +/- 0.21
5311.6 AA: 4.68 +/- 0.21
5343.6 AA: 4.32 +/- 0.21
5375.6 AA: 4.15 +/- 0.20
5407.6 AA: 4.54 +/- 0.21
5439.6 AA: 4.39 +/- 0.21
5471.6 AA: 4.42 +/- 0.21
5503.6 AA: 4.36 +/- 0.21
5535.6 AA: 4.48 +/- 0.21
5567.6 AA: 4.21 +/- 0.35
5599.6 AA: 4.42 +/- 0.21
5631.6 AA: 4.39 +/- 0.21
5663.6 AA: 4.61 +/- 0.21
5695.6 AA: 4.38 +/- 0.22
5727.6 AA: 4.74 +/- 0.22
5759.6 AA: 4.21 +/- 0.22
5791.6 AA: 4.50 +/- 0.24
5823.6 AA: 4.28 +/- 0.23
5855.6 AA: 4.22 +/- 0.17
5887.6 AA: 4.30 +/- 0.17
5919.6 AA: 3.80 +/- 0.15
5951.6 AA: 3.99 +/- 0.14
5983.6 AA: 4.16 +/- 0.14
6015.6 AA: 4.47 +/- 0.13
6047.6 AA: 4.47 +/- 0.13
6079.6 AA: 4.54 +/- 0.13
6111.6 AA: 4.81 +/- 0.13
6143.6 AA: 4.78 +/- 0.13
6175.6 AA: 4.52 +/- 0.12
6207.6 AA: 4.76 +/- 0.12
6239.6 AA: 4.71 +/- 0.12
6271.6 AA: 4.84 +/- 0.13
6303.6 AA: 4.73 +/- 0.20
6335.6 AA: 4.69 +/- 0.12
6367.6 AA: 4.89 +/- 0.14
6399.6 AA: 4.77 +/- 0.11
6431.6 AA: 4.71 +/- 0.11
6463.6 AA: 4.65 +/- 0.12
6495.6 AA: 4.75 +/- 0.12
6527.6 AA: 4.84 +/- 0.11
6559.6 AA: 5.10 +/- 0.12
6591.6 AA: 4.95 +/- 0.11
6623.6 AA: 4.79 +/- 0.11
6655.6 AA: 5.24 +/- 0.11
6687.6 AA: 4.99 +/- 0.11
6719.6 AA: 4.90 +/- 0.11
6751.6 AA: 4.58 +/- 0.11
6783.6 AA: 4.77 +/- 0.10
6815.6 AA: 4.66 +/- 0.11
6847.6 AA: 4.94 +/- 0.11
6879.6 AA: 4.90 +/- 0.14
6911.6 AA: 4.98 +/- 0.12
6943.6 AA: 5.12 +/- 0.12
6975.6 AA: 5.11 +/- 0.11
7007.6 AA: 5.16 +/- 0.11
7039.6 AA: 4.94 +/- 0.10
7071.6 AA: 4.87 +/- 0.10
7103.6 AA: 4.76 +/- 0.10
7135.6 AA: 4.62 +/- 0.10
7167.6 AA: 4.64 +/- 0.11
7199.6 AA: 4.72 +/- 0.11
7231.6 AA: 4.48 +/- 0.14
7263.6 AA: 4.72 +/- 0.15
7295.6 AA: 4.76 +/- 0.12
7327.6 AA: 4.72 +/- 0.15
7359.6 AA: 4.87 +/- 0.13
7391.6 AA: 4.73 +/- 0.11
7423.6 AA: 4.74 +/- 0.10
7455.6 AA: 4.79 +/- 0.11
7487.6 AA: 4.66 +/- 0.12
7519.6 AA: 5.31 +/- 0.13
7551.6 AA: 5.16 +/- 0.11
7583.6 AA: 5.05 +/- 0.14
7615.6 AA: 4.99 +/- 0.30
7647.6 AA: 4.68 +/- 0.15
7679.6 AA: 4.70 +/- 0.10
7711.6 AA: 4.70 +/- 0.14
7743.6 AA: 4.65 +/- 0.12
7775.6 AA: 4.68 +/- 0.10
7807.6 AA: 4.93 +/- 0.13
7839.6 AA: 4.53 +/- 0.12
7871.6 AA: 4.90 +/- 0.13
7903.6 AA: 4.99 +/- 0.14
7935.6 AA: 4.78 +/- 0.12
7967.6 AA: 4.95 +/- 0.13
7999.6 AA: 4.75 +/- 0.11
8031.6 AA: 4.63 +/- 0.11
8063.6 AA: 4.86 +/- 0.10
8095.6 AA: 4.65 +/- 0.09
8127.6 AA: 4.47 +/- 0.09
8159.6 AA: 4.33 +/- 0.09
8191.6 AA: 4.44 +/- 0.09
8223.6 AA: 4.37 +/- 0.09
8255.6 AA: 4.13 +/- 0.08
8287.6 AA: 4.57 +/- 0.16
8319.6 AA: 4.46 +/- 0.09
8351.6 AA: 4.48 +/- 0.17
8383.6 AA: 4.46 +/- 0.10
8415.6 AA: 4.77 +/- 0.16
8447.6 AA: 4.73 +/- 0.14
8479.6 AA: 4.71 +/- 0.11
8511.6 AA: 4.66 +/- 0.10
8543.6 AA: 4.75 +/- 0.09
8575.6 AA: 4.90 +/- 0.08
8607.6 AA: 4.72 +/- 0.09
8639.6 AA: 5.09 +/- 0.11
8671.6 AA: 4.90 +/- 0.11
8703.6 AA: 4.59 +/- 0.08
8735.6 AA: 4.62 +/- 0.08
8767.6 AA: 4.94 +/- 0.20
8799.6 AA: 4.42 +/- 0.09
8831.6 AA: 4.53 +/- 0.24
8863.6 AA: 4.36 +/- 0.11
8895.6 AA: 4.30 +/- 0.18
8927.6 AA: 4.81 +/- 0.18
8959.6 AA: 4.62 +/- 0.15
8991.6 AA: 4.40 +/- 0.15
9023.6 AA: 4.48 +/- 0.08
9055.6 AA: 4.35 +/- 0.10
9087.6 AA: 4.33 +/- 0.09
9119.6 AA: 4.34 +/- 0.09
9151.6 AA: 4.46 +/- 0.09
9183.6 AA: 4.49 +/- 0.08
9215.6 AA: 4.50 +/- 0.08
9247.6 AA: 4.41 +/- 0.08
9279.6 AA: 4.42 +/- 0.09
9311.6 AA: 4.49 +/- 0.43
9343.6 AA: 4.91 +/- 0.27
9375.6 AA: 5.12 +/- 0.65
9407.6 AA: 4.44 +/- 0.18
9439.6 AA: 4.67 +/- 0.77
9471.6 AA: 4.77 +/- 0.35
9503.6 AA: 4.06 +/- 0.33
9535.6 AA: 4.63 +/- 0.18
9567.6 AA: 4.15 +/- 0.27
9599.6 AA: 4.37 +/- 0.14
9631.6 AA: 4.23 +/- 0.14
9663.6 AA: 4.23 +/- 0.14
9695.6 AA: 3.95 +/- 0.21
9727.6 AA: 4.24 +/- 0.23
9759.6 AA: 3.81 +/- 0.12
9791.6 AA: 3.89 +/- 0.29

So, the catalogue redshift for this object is 0.146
